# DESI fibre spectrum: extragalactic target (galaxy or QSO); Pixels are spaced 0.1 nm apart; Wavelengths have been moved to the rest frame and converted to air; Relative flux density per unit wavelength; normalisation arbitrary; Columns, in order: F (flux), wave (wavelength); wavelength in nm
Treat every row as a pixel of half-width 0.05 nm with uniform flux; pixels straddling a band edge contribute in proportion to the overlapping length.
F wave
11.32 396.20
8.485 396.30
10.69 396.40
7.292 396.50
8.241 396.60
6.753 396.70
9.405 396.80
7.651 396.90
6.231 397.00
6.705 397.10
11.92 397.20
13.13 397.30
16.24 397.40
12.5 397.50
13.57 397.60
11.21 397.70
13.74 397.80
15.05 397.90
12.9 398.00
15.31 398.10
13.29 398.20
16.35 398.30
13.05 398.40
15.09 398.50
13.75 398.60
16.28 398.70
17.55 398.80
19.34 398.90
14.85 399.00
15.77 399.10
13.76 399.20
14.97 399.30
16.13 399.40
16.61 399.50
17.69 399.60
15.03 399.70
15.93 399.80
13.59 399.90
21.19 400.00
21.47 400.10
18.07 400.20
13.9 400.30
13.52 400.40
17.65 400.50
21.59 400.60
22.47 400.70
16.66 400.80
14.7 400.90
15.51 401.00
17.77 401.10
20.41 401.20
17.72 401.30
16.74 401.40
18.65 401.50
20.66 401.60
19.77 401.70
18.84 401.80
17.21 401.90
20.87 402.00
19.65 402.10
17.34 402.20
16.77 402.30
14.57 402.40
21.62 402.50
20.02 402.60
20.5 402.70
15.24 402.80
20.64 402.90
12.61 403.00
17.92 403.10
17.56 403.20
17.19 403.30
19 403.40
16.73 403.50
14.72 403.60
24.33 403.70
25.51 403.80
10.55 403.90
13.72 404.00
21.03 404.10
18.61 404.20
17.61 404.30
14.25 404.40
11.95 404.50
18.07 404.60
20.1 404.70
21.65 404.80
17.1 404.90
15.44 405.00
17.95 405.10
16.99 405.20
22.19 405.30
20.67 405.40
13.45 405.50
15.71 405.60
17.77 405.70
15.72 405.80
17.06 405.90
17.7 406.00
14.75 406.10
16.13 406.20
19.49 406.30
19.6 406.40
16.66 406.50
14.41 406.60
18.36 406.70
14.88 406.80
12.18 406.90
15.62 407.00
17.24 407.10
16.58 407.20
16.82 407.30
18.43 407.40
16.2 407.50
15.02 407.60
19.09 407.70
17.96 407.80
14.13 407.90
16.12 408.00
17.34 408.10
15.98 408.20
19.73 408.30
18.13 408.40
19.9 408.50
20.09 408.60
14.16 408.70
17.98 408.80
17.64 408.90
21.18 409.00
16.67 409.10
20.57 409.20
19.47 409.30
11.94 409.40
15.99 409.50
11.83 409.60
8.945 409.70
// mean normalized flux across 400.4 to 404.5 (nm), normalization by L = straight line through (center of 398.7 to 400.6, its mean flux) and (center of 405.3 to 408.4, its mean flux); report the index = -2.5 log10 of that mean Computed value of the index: -0.081 mag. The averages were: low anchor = 16.6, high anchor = 16.8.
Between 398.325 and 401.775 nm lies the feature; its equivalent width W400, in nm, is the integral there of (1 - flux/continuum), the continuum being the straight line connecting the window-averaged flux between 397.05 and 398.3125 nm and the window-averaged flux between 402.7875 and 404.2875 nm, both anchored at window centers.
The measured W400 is -0.457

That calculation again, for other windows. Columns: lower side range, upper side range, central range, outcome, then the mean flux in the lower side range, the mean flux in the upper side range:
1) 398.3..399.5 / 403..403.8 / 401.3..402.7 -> -0.10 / 15.6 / 18.3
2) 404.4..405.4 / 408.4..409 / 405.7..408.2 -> 0.21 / 17.9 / 18.2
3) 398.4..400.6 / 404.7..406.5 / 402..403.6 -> -0.07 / 16.3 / 17.7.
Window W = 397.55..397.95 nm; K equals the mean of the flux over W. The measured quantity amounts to 13.4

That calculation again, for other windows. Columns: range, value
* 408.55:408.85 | 17.4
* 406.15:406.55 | 18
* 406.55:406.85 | 15.9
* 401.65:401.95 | 18.6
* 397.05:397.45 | 12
